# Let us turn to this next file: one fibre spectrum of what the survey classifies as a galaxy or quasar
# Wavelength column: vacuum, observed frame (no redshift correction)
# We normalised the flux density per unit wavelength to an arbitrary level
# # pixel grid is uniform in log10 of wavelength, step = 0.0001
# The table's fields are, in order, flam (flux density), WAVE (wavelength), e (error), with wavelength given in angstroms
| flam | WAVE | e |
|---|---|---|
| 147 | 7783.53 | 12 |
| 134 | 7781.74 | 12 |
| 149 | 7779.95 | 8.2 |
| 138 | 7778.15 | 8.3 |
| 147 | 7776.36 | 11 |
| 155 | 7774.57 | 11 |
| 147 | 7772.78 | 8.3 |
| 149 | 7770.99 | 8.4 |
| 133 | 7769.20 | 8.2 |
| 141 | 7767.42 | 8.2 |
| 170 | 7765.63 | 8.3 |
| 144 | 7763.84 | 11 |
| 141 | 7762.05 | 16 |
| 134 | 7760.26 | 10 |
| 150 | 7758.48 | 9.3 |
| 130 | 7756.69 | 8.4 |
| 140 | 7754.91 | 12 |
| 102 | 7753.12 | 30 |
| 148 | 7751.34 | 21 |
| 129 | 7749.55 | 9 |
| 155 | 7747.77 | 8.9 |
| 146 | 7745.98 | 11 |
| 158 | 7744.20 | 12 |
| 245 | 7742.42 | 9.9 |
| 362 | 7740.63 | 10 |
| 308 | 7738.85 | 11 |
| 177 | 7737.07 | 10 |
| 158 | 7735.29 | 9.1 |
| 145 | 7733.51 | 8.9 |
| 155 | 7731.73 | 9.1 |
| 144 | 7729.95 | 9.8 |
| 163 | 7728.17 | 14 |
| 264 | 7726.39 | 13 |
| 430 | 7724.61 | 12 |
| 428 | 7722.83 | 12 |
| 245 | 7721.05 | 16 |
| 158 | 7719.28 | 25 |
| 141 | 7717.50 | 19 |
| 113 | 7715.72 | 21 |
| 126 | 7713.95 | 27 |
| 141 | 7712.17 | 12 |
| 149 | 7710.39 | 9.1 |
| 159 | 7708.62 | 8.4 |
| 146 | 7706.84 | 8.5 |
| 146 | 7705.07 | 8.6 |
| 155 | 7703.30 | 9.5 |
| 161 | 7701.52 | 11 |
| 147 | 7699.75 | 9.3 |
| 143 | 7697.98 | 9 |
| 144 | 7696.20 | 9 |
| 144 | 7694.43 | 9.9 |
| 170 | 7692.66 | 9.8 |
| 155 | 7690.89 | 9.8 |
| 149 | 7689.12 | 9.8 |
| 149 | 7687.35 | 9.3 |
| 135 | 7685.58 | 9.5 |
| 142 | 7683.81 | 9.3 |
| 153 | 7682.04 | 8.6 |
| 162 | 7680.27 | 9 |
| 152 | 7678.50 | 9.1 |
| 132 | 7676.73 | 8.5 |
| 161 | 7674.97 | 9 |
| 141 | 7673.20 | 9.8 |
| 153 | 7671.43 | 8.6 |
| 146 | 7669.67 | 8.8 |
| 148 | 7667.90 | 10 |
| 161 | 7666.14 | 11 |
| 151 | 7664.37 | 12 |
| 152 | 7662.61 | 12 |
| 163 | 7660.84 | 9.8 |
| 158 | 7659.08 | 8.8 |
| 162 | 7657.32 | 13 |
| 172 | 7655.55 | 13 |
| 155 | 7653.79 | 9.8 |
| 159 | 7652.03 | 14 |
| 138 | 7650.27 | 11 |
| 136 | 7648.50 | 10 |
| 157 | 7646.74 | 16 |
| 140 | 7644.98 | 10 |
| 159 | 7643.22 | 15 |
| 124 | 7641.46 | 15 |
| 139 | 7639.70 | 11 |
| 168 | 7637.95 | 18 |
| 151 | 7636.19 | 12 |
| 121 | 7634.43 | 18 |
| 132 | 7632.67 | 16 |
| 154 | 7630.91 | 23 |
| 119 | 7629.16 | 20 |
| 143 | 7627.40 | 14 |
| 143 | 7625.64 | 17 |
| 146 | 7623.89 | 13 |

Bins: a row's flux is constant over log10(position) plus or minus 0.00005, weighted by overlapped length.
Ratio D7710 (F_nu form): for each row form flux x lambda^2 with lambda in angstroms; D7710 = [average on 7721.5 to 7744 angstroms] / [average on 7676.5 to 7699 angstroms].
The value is 1.67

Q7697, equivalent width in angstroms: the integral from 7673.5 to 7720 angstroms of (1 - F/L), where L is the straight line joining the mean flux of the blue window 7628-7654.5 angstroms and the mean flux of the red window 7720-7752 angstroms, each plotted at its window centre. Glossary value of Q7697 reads 10.0 angstroms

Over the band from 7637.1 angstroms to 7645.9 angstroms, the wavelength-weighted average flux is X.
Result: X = 146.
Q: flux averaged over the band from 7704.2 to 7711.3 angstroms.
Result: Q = 150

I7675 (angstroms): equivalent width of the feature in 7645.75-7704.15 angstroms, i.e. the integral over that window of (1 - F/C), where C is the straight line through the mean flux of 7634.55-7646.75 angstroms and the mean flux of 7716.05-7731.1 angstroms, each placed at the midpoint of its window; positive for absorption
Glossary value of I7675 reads 9.93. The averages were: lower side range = 146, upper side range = 240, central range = 152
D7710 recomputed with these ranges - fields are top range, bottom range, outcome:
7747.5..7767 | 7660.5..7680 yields 0.95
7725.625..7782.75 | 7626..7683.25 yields 1.13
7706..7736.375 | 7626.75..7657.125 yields 1.35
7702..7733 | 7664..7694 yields 1.28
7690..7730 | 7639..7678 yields 1.23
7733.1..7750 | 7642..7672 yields 1.35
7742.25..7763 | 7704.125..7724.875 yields 0.76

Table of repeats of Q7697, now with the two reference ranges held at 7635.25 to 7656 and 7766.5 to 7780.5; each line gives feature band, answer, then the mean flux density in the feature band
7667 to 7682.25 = -0.1 angstroms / 150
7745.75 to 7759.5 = 0.8 angstroms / 137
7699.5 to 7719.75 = 0.3 angstroms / 145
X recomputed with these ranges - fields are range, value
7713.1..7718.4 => 127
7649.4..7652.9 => 149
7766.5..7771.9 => 141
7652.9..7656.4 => 164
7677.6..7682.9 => 155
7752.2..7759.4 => 131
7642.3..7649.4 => 148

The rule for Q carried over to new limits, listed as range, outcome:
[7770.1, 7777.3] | 149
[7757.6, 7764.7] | 142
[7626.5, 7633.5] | 137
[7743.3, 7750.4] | 147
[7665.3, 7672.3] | 152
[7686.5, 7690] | 149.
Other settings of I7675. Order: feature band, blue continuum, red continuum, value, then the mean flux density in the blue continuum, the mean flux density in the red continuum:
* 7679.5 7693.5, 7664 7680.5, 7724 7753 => 0.8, 150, 200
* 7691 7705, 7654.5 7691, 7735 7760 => 0.8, 152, 179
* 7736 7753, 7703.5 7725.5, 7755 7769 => -3.5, 197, 144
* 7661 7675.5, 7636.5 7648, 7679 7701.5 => -0.3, 148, 150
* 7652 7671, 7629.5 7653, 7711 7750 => 0.1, 144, 205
